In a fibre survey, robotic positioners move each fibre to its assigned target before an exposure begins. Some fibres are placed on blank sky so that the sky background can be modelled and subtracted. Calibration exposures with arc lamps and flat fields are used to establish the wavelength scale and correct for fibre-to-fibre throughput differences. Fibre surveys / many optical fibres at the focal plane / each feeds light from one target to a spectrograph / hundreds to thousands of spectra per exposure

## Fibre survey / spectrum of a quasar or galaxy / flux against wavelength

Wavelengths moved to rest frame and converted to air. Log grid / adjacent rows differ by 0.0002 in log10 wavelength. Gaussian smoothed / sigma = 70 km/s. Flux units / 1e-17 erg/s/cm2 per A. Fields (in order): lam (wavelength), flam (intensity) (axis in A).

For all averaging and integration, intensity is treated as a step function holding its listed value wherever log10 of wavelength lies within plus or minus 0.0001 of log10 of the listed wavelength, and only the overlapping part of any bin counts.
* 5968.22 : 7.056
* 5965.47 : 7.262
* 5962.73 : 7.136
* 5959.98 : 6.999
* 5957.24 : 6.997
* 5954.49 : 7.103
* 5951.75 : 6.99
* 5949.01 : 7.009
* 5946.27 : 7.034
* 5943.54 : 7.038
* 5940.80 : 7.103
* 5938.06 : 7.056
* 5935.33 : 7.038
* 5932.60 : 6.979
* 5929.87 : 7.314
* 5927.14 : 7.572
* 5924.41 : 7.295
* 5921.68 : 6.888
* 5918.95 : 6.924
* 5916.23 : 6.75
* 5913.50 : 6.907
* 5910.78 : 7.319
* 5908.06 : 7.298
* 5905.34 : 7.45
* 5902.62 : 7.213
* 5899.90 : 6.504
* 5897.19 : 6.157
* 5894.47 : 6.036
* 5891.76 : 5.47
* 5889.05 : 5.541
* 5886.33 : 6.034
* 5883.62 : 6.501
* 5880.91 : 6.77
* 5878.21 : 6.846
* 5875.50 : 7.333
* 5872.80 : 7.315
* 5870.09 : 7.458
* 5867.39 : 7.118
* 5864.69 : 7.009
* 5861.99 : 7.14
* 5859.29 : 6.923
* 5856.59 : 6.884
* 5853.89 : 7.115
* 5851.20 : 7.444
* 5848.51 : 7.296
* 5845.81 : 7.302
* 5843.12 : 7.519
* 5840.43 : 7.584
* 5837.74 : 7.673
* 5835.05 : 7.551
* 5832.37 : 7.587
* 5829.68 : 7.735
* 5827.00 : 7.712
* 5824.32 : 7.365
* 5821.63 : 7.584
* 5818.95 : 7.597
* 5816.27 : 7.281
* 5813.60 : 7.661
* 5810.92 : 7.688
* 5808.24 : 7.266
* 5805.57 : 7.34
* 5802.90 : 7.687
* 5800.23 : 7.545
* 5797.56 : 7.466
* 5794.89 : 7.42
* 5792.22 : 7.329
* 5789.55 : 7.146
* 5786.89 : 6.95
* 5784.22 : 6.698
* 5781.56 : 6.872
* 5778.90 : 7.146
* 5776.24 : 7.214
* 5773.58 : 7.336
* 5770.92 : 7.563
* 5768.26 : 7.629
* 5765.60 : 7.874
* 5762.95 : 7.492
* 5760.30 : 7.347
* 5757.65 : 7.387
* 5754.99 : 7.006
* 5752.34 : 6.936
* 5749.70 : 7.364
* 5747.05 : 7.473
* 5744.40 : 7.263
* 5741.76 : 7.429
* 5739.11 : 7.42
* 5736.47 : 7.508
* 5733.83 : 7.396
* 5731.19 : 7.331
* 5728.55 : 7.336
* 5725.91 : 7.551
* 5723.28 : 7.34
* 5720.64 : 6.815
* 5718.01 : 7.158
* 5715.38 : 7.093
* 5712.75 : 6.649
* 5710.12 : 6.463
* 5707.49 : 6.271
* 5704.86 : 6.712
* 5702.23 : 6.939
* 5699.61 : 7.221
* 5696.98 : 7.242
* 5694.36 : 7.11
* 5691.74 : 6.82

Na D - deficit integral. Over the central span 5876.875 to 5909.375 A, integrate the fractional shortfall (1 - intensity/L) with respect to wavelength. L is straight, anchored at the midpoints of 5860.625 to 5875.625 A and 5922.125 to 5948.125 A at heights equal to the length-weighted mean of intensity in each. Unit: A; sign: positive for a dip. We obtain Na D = 3.20 A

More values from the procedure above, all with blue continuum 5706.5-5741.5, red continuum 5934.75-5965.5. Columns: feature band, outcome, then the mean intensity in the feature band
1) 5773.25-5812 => -0.9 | 7.27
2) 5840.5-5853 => -0.6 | 7.4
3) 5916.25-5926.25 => 0.1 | 7.02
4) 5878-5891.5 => 1.6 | 6.22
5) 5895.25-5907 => 0.4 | 6.8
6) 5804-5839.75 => -2.3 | 7.54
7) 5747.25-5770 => -0.9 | 7.39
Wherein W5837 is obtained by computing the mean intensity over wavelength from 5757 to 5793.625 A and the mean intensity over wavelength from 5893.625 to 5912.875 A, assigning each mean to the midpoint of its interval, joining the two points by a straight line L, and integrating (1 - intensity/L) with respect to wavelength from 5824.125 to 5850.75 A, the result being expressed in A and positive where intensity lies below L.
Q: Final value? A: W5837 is -1.7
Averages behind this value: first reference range 7.28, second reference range 6.88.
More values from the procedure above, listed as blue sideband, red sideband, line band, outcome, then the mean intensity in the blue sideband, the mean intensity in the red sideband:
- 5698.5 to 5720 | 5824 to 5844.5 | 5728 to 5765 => -1.6 A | 6.81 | 7.6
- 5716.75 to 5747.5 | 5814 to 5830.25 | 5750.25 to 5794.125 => 1.0 A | 7.33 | 7.55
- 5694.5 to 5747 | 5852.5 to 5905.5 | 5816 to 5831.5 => -1.6 A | 7.12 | 6.72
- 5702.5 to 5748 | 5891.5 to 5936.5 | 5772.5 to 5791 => 0.0 A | 7.12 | 6.92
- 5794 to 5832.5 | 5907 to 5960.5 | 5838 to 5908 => 3.9 A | 7.53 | 7.08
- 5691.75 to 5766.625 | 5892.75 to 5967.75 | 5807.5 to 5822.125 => -0.9 A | 7.18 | 7.01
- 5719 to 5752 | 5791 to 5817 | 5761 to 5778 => -0.2 A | 7.34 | 7.48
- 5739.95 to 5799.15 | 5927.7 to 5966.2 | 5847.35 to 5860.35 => 0.1 A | 7.29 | 7.08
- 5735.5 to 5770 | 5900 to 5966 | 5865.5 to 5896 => 2.5 A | 7.39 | 7.1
